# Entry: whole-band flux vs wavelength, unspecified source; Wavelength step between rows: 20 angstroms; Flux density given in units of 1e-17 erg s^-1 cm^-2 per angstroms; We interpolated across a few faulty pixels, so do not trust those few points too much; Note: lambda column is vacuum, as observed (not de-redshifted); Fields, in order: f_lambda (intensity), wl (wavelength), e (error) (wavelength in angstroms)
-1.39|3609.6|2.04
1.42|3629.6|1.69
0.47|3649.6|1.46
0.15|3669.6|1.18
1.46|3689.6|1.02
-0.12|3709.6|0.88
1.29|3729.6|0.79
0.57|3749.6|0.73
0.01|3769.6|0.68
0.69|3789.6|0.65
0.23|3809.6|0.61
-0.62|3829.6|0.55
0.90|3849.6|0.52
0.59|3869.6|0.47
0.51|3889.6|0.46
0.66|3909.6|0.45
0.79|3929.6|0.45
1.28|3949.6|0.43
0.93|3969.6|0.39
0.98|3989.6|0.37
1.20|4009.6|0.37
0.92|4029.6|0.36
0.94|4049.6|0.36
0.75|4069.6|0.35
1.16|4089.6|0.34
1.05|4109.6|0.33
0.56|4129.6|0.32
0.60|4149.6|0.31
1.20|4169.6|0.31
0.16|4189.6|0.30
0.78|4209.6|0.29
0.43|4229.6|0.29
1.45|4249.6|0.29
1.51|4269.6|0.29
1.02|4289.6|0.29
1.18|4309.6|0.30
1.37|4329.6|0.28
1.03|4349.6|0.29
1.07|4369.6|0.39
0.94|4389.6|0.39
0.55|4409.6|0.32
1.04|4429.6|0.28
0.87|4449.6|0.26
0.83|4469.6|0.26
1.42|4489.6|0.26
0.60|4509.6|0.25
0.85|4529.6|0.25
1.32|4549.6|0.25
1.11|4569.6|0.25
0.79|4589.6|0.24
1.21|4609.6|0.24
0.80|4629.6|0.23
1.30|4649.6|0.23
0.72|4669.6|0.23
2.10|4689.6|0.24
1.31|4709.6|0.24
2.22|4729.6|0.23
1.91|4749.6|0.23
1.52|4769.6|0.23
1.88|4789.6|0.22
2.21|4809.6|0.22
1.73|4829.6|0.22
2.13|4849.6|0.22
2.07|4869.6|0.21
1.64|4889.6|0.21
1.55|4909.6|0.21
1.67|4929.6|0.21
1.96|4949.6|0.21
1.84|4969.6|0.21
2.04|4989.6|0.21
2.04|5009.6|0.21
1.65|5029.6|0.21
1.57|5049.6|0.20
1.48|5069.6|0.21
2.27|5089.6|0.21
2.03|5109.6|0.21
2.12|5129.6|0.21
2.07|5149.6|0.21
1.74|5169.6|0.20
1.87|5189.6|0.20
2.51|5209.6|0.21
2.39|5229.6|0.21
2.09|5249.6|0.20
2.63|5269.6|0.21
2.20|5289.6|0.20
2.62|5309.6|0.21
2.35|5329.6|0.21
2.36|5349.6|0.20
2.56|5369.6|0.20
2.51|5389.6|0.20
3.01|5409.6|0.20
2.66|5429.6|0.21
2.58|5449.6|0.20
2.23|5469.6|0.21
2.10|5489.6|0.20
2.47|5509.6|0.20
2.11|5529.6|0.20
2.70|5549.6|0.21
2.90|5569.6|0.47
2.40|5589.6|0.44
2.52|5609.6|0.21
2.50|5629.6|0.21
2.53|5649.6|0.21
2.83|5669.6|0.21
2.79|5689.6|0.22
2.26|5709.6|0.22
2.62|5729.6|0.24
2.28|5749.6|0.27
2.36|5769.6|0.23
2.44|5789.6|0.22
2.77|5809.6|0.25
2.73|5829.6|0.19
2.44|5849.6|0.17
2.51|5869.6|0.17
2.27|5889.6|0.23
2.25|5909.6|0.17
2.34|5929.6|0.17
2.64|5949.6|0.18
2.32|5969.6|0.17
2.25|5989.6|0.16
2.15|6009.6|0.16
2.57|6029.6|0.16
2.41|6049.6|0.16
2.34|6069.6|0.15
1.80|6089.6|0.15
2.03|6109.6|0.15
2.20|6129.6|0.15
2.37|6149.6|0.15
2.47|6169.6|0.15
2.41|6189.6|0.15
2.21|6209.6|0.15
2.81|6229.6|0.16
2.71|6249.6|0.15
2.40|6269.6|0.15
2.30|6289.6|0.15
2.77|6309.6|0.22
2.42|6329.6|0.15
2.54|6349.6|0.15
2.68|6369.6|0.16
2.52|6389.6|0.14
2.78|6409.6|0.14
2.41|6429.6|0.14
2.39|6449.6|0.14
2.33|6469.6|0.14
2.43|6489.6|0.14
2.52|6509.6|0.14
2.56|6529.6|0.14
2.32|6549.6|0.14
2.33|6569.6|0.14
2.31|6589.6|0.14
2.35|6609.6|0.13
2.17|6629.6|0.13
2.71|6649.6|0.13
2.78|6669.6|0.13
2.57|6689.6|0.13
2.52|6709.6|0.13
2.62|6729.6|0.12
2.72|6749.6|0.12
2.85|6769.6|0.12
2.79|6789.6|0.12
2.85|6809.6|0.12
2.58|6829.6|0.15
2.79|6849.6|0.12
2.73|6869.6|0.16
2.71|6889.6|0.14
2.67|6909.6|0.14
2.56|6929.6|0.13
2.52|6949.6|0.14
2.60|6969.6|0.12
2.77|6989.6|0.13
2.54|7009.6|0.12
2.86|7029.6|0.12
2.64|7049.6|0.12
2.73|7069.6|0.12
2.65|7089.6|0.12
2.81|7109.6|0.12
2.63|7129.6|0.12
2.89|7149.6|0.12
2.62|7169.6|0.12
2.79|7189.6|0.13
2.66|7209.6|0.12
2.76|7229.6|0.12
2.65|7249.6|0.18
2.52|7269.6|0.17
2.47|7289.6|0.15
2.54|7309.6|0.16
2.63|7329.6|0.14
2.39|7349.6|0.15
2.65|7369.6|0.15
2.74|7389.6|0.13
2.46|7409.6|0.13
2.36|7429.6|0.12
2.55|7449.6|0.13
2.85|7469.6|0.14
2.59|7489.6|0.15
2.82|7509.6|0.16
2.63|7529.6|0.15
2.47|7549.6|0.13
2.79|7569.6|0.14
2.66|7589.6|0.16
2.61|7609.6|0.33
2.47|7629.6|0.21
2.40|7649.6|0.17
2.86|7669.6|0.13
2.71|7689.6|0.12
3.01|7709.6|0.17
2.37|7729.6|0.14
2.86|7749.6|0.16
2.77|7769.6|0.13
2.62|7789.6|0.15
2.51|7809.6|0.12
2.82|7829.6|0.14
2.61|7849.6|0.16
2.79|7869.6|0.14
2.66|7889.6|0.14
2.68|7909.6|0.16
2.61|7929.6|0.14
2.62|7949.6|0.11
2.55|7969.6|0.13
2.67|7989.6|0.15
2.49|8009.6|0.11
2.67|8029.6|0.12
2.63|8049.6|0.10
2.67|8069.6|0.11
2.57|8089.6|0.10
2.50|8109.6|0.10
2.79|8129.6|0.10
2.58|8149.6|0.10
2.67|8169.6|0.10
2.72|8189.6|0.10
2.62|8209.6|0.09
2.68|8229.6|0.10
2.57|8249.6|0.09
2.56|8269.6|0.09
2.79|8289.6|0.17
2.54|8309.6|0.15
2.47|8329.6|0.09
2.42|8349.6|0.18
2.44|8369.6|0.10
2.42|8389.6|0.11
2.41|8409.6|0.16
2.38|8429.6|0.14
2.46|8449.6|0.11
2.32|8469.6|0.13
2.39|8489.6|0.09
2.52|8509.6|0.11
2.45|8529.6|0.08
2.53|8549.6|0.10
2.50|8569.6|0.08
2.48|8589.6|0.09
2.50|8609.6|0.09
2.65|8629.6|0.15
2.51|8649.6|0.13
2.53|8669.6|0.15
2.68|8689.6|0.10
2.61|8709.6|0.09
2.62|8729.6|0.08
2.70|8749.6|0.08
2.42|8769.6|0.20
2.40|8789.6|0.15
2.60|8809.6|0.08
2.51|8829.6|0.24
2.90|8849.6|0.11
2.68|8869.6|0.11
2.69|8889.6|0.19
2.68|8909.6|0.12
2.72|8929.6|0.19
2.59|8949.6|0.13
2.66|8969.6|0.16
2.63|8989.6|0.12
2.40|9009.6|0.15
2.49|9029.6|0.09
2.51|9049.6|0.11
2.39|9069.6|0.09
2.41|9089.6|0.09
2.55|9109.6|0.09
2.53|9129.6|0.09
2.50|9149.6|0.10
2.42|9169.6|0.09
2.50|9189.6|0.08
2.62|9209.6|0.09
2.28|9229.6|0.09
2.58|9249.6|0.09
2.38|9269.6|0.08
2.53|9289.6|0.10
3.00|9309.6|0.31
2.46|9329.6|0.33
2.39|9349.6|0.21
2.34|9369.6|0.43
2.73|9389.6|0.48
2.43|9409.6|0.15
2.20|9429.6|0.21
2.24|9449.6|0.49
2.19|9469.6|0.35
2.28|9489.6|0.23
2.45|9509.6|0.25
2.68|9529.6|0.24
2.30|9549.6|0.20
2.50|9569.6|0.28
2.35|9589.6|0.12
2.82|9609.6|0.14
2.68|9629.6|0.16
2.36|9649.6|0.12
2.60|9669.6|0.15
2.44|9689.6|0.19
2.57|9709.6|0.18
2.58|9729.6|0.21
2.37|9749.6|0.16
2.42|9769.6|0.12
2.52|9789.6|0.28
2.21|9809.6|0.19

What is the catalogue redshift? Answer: 0.177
